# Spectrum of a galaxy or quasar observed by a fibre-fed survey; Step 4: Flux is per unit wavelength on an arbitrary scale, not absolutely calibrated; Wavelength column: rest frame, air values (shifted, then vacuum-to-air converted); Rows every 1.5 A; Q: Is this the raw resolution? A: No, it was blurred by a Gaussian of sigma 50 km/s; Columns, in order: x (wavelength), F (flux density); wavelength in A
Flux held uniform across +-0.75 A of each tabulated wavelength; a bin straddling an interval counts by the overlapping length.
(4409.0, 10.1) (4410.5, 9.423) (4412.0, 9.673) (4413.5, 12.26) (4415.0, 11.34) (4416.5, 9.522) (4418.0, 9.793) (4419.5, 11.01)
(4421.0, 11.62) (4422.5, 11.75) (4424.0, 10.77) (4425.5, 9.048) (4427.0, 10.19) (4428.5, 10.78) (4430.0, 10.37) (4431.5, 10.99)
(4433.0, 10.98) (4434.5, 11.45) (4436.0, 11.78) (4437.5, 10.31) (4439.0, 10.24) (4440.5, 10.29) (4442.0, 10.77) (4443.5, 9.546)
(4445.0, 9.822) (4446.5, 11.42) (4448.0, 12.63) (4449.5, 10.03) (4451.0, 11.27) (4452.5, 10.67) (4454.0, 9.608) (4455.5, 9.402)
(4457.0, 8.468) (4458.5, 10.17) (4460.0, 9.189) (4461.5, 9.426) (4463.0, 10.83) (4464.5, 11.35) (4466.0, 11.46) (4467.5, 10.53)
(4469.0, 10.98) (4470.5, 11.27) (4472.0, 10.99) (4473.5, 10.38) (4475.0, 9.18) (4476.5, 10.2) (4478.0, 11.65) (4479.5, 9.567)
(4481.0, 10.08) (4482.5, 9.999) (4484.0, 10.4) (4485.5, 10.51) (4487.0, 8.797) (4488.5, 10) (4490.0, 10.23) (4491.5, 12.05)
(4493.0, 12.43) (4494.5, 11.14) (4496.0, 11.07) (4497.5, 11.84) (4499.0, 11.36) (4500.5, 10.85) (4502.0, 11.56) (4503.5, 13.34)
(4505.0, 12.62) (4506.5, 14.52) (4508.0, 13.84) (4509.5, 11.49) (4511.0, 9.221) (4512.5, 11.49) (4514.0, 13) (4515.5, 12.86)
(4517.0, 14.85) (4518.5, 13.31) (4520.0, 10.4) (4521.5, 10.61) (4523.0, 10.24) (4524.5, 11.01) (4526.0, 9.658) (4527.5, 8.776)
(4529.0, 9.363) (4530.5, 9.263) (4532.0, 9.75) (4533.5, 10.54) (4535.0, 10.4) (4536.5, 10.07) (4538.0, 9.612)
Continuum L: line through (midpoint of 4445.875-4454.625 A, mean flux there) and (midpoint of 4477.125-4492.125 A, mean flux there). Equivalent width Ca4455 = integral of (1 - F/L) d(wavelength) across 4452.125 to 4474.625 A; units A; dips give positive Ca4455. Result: 0.9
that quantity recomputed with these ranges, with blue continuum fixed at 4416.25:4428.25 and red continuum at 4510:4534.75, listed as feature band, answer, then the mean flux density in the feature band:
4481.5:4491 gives 0.63 A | 10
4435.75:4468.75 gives 0.69 A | 10.4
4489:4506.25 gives -1.50 A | 11.7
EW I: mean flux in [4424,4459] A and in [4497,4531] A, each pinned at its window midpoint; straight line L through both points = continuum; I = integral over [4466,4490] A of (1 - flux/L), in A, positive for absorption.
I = 1.5 A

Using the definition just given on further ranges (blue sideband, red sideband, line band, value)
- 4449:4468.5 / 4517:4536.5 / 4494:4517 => -3.88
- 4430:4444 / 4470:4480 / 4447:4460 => 0.45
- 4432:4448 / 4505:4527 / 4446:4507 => 2.73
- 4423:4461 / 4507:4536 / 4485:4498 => -0.07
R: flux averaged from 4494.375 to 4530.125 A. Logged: 11.6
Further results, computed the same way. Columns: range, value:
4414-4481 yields 10.5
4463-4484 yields 10.6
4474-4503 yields 10.7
